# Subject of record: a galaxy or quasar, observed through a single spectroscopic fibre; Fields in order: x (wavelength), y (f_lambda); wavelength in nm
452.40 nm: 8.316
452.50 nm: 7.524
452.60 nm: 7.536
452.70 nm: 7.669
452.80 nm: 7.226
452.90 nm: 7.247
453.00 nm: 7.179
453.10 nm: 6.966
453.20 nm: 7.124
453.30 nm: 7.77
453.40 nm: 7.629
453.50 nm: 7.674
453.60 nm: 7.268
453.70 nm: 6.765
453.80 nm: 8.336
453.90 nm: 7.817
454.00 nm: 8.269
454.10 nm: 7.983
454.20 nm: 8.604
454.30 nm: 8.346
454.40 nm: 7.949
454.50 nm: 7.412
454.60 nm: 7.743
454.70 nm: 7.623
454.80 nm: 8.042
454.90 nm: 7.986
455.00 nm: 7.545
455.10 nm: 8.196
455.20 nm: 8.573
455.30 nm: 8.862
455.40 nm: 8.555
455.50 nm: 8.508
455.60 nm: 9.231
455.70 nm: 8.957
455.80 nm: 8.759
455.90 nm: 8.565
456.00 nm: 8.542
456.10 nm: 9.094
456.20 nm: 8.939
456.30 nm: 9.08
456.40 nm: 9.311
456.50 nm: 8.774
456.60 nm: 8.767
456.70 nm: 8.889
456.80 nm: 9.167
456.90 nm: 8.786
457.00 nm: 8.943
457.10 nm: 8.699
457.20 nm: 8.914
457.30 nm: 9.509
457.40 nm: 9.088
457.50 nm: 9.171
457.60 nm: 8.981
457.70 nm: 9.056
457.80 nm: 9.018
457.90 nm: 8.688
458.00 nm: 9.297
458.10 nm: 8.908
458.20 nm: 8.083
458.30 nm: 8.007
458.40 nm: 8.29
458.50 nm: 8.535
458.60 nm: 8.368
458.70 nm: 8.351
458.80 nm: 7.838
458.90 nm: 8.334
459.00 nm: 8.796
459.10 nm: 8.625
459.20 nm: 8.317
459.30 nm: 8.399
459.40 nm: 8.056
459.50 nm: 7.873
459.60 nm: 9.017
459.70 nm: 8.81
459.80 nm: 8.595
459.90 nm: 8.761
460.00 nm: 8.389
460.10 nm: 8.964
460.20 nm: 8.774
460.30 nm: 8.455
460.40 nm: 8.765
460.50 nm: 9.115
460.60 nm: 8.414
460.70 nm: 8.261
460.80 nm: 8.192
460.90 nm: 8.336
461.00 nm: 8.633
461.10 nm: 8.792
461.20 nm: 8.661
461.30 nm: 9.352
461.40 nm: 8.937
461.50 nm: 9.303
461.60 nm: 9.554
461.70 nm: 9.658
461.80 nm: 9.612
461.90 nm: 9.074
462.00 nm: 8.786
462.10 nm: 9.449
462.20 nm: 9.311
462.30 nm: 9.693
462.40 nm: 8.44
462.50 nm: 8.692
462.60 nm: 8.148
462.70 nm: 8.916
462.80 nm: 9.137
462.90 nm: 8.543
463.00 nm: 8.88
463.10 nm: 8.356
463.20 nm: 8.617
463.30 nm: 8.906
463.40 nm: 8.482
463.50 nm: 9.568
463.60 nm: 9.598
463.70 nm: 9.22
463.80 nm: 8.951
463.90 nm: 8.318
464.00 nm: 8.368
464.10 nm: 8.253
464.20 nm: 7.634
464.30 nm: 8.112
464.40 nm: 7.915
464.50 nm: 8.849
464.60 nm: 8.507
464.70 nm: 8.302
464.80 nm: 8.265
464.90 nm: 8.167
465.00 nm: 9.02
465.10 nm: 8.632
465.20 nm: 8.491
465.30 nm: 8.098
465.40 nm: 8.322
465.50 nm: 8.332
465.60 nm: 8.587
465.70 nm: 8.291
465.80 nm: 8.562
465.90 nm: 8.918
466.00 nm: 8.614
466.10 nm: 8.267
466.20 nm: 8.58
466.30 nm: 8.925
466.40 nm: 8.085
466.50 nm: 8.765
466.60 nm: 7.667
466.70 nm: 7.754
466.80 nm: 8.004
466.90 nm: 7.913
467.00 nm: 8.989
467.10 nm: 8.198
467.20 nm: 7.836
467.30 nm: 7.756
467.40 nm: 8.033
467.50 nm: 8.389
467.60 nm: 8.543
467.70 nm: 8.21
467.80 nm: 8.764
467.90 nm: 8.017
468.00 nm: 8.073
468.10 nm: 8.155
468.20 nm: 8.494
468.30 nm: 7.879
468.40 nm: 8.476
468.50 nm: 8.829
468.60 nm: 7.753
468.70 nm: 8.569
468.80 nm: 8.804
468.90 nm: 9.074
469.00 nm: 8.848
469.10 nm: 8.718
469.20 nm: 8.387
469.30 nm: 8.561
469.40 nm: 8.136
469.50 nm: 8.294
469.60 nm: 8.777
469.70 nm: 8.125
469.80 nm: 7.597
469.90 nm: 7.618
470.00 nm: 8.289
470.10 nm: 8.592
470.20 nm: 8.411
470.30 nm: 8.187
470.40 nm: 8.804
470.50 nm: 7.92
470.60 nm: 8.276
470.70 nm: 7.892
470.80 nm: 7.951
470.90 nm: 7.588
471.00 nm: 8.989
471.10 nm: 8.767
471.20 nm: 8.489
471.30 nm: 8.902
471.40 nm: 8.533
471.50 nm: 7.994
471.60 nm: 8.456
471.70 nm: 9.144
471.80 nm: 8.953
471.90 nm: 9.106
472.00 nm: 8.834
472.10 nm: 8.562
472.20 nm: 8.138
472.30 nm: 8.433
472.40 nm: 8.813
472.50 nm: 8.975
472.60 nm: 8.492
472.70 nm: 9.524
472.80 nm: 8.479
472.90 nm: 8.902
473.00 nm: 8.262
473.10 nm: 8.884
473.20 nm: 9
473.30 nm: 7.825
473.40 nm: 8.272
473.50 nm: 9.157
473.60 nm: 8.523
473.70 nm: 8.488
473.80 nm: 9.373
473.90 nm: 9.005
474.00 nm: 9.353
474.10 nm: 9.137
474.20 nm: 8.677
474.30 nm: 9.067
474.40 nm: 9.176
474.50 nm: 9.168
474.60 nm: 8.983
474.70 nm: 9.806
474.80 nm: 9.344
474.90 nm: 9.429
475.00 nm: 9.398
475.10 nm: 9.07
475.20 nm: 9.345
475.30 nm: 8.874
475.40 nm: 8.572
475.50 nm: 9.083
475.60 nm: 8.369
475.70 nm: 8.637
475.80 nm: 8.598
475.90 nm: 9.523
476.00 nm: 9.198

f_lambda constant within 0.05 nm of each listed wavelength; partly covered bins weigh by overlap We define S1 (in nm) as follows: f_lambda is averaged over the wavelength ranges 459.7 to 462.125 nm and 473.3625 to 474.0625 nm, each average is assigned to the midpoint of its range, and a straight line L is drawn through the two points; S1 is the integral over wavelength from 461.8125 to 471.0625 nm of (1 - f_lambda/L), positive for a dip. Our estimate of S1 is 0.43 nm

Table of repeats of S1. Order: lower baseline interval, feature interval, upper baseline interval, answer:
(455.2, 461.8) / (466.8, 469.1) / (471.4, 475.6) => 0.125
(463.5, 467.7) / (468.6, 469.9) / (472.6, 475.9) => 0.030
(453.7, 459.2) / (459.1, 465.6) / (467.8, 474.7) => -0.102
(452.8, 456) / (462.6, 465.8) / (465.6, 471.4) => -0.129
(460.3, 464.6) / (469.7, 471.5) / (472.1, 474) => 0.095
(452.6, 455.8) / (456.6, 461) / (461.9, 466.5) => -0.218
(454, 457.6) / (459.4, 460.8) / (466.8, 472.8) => -0.008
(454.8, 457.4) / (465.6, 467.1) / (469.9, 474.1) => 0.047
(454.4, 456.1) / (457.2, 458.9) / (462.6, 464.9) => -0.056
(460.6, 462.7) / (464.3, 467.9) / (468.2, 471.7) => 0.119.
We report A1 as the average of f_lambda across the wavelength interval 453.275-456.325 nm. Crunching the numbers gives 8.21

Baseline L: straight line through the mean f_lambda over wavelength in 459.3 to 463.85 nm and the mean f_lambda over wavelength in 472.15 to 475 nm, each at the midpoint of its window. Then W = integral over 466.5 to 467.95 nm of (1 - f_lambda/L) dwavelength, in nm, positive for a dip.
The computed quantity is 0.11 nm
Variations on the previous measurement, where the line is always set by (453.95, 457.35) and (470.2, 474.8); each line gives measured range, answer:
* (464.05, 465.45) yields 0.05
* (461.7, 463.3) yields -0.06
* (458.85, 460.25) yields 0.01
